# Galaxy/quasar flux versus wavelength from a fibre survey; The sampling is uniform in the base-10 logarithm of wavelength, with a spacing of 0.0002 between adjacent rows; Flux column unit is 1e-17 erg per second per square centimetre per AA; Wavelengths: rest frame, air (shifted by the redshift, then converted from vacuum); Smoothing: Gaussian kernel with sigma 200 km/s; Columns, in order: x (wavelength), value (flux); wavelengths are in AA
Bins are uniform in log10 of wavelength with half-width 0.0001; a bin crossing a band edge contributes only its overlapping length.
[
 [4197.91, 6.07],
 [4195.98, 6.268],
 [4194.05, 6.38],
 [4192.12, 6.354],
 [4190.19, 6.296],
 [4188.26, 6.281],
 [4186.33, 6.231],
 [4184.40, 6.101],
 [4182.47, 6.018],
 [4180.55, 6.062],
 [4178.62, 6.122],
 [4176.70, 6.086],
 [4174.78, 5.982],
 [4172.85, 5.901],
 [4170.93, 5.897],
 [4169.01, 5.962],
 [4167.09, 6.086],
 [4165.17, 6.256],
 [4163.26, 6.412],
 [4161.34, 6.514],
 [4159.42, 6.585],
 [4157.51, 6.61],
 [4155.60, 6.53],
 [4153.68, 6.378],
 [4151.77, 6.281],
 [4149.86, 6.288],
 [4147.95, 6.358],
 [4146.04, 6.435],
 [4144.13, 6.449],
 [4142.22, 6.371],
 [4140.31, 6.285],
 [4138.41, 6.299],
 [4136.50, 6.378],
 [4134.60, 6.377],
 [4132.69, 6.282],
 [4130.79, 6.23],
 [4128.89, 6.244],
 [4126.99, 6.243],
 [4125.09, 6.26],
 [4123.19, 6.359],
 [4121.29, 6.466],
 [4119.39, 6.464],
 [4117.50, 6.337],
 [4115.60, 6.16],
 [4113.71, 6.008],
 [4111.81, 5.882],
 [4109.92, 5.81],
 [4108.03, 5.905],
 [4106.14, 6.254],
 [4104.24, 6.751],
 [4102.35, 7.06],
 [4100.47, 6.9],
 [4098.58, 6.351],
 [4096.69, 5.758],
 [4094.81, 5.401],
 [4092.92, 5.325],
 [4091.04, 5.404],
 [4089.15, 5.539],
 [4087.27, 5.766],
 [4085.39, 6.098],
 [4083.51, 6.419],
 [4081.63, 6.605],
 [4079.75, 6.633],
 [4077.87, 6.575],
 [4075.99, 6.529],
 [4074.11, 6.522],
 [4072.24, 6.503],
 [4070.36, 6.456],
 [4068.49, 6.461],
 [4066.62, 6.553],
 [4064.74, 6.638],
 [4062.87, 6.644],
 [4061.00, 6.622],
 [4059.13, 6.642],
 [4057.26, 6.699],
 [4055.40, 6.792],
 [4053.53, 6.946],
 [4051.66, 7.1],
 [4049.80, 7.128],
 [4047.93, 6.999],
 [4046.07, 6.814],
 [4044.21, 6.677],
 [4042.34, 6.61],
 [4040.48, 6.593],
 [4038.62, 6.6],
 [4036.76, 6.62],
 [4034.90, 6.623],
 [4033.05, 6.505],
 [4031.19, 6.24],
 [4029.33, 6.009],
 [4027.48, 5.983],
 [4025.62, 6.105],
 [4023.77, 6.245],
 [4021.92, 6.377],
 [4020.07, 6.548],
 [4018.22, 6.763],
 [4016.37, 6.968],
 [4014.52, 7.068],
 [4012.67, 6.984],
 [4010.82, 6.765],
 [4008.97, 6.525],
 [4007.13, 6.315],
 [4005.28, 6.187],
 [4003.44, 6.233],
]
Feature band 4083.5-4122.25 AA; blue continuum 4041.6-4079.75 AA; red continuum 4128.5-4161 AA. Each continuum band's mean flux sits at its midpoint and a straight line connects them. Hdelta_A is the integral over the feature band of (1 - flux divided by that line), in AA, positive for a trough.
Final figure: 2.63 AA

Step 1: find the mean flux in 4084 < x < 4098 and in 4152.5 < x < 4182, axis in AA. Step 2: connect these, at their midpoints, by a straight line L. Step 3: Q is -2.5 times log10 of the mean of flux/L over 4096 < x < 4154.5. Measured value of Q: -0.072 mag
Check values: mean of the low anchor 5.66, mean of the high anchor 6.22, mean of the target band 6.31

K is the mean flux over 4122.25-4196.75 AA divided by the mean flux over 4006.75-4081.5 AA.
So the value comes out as 0.9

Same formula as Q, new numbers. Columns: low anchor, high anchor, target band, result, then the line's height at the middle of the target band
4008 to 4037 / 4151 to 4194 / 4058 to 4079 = -0.02 mag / 6.43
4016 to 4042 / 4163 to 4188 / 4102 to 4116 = 0.01 mag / 6.24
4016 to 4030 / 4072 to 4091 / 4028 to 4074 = -0.05 mag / 6.32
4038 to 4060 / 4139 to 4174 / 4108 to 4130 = 0.05 mag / 6.48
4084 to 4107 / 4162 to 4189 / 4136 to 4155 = -0.05 mag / 6.09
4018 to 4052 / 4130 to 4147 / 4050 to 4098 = 0.02 mag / 6.47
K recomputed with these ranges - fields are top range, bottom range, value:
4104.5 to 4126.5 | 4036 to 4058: 0.91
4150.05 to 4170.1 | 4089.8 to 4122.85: 1.04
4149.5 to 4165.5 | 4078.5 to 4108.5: 1.05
